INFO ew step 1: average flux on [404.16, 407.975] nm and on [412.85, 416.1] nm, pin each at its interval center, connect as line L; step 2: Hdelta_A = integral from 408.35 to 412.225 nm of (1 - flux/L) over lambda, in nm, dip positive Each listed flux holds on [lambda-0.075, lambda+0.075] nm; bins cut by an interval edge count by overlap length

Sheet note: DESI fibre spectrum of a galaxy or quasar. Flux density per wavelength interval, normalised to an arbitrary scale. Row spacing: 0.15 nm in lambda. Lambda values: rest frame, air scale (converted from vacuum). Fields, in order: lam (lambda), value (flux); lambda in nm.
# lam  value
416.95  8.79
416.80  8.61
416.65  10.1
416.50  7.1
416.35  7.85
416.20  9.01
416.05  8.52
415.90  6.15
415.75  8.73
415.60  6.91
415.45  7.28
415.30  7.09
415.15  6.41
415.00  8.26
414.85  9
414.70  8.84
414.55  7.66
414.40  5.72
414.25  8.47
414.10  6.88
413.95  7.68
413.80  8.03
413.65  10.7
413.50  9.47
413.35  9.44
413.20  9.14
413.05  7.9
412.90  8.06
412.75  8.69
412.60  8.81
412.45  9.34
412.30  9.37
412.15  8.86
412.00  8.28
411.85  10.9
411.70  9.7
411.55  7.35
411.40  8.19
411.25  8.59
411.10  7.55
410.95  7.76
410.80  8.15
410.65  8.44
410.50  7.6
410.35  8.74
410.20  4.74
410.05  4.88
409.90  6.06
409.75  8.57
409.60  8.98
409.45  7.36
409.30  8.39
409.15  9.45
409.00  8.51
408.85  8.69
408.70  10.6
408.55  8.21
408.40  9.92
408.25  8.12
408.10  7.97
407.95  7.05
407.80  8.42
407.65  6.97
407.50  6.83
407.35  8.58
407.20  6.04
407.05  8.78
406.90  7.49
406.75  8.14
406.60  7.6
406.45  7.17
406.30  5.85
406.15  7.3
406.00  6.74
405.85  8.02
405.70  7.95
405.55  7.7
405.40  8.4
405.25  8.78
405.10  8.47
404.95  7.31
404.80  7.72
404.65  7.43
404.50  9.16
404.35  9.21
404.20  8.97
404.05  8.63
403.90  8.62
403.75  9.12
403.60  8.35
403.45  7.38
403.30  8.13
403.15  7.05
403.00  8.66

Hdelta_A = -0.17 nm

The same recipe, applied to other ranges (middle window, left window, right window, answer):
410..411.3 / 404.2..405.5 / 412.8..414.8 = 0.14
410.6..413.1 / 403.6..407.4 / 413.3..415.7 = -0.19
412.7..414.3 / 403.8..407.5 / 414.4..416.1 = -0.19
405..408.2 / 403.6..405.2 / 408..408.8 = 0.39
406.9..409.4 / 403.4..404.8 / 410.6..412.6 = 0.10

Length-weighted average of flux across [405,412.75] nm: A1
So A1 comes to 8.05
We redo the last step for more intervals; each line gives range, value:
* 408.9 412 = 8.01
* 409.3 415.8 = 8.11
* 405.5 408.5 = 7.64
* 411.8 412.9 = 9.06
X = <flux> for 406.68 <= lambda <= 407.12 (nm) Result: 8.13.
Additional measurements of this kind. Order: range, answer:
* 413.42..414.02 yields 8.98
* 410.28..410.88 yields 8.22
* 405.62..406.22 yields 7.51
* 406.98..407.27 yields 7.41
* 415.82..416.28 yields 7.9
